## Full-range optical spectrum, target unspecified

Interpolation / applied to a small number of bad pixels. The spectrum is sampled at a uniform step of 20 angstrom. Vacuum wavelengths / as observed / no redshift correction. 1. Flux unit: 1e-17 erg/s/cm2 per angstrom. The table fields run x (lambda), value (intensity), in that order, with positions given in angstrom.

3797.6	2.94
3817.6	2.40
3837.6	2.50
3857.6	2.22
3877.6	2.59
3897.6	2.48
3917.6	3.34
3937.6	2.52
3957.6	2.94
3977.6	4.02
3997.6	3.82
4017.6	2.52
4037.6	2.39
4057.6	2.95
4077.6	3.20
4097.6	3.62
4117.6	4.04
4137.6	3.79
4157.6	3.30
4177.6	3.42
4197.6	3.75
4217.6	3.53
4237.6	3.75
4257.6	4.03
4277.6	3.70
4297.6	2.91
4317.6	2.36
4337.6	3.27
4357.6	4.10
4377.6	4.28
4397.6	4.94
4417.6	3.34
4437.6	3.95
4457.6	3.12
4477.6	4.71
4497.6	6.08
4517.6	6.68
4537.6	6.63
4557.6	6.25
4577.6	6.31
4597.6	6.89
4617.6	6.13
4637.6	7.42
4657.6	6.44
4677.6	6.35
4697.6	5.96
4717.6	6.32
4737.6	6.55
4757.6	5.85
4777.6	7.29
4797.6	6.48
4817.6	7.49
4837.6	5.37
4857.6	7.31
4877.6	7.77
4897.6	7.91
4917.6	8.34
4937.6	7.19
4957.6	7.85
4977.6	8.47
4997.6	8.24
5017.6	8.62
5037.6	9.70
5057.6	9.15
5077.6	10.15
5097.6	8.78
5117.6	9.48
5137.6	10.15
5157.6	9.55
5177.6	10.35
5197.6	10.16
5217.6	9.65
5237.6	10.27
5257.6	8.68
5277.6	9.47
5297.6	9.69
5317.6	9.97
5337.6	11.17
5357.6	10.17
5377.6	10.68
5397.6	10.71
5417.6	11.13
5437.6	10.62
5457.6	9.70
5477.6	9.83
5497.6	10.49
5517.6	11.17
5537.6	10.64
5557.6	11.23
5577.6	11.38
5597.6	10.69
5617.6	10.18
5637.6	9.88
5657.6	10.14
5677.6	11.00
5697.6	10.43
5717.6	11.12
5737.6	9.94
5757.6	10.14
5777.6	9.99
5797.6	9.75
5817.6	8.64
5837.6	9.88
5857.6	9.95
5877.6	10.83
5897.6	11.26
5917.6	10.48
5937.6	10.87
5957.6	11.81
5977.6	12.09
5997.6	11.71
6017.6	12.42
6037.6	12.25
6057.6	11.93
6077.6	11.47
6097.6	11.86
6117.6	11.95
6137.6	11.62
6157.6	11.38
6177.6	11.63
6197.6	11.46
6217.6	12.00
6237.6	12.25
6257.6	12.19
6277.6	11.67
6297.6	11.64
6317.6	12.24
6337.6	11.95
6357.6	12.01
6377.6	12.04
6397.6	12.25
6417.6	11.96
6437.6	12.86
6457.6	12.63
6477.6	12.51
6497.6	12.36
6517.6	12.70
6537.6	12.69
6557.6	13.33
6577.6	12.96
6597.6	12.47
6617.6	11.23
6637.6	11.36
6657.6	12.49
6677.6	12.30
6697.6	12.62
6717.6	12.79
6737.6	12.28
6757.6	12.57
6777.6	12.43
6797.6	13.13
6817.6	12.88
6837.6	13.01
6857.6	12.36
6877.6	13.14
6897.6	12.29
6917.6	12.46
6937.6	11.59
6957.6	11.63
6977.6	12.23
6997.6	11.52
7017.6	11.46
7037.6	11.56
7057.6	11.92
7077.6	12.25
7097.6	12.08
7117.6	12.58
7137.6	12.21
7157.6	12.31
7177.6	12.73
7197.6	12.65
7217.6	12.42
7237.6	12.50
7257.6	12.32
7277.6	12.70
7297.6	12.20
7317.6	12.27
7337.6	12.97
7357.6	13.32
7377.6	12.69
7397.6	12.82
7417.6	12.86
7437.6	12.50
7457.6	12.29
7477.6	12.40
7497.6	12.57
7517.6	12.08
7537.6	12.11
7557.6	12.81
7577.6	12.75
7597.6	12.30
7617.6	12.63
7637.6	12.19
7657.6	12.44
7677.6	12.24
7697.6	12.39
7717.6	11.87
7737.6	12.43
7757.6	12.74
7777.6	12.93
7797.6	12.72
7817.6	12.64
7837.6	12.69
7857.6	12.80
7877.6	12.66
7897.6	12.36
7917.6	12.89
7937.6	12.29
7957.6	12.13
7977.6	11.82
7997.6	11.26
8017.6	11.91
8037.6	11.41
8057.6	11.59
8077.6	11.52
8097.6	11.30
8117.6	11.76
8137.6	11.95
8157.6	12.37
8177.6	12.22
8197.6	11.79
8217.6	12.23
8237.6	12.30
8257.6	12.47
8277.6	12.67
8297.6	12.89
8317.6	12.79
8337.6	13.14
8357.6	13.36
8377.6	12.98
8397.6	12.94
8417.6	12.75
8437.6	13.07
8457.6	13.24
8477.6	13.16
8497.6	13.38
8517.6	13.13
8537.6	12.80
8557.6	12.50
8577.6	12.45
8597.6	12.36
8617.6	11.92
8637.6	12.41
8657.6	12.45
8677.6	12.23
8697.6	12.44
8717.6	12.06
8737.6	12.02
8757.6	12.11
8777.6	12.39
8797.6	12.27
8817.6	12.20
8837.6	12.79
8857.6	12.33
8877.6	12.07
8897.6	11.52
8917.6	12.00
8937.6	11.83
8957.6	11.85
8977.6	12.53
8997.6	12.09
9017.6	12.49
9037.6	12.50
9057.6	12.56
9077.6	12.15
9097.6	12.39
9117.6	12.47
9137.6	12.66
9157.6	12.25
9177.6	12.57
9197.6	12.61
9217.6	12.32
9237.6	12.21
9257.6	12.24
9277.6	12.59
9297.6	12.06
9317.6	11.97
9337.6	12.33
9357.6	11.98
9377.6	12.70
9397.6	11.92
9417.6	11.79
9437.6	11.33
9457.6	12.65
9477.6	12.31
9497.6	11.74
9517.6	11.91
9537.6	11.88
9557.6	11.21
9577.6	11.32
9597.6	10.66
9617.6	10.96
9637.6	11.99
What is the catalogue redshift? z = 0.124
